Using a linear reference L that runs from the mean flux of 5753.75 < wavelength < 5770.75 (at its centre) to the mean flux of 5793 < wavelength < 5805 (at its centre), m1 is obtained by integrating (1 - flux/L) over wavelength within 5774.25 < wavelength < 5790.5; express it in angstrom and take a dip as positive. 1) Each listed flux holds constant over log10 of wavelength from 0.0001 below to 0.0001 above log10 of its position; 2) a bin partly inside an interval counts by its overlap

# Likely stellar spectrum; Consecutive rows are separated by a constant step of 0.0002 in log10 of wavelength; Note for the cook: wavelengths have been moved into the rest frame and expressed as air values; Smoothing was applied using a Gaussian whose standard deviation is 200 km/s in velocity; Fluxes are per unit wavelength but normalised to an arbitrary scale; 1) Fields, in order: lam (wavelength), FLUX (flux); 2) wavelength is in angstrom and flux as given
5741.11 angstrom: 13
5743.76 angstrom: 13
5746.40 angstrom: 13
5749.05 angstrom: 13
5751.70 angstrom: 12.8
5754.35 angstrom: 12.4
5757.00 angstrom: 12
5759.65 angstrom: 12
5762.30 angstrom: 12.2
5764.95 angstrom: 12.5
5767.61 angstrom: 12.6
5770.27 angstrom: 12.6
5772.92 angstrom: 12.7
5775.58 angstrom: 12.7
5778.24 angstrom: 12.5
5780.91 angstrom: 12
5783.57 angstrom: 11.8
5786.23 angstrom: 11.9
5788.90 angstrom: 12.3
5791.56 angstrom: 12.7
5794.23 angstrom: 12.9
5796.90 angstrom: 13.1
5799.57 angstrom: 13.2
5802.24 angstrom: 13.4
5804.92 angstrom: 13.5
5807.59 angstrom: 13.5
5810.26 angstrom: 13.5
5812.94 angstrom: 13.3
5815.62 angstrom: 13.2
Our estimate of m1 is 0.7 angstrom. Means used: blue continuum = 12.3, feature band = 12.2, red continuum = 13.2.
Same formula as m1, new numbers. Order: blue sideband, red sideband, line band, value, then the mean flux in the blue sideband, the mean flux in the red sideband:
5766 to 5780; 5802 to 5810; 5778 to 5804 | 1.0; 12.6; 13.5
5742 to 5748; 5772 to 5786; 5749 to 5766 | 0.5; 13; 12.3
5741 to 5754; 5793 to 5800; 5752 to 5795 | 2.0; 12.9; 13.1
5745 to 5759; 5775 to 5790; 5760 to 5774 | -0.1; 12.6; 12.2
